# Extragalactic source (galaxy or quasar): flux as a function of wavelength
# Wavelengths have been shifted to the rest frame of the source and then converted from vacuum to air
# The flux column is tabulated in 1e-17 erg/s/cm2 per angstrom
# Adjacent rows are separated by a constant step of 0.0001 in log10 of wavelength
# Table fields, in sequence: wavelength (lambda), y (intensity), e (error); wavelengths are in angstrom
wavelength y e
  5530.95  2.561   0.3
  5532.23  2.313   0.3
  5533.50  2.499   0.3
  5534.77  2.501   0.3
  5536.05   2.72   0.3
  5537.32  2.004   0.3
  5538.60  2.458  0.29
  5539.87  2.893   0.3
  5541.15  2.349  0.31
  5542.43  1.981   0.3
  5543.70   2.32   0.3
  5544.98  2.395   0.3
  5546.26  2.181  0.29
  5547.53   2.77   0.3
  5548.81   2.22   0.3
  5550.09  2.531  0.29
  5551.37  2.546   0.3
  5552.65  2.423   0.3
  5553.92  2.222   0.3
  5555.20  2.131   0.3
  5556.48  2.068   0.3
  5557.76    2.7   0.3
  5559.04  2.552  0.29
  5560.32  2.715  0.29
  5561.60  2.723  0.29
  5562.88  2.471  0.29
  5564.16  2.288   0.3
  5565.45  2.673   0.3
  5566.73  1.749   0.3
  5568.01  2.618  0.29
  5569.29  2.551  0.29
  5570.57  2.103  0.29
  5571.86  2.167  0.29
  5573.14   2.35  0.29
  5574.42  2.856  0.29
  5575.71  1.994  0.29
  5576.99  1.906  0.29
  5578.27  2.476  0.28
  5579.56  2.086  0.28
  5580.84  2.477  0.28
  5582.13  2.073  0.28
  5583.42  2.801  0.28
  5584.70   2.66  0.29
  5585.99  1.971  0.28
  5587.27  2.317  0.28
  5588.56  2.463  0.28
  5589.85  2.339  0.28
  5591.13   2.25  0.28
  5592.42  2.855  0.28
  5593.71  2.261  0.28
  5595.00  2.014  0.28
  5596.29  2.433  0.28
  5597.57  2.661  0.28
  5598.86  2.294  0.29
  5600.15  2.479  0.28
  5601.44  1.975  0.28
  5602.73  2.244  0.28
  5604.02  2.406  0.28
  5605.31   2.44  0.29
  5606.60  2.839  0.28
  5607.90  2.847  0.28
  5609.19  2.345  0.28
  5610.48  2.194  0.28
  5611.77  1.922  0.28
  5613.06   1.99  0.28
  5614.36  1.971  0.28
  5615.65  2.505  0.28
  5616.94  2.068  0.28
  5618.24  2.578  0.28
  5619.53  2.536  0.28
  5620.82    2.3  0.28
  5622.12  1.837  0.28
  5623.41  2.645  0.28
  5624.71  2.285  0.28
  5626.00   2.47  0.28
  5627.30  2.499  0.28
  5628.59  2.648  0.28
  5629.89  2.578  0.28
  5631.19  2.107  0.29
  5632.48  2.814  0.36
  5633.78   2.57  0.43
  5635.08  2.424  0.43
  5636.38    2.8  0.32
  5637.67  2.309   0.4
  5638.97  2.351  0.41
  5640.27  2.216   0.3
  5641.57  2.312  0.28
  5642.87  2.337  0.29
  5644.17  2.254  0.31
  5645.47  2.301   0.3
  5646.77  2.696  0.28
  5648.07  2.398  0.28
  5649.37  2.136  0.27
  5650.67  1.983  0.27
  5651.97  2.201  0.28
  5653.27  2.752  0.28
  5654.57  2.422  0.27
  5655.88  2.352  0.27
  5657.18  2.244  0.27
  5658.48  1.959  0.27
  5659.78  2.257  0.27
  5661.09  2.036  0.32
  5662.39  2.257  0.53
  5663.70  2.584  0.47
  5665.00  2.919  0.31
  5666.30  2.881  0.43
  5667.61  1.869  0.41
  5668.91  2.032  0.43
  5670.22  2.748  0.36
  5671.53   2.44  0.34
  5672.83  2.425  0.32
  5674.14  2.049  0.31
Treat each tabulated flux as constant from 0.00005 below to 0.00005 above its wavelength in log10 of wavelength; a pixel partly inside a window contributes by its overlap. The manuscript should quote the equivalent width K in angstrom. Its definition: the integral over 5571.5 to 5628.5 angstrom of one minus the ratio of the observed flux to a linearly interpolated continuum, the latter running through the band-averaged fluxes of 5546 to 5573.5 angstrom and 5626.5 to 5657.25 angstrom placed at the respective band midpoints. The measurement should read 1.4 angstrom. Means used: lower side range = 2.4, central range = 2.35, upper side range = 2.41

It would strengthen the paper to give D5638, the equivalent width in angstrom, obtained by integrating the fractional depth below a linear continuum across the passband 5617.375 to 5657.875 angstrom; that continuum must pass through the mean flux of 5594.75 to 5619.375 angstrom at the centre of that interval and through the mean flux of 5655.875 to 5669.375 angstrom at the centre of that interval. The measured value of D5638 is -1.3 angstrom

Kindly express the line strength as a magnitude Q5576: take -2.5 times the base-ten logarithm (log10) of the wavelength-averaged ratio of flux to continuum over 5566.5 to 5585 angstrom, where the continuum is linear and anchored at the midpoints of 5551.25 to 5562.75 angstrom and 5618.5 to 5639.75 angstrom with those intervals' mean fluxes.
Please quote 0.054 mag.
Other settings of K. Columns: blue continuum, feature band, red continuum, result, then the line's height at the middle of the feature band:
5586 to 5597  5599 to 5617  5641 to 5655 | 0.3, 2.35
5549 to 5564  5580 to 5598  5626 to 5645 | 0.4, 2.45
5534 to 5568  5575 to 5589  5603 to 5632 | 0.6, 2.39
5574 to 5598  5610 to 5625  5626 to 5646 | 1.1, 2.41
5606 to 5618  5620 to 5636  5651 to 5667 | -0.7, 2.33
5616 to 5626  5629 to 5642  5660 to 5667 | -0.3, 2.4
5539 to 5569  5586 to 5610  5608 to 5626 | -0.9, 2.32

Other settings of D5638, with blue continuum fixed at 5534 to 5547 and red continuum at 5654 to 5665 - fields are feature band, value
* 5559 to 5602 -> -0.2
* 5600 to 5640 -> -0.9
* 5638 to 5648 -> -0.2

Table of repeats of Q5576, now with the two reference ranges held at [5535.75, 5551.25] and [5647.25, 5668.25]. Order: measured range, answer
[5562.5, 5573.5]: 0.03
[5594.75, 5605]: 0.02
